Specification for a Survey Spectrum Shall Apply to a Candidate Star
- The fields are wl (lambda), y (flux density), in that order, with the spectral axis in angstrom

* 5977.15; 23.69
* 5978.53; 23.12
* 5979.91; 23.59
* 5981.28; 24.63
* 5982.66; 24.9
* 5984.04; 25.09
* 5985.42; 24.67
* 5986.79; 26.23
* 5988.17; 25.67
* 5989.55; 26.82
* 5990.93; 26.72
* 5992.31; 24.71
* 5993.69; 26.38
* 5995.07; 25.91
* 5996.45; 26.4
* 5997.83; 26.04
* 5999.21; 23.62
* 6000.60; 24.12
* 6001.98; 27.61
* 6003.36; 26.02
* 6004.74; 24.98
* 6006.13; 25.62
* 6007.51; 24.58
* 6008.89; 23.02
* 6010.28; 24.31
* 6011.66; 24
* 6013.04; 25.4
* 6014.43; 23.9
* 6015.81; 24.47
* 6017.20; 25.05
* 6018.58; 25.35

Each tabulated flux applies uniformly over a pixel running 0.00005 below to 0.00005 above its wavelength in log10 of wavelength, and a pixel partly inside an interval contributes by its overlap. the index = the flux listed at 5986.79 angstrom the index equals 26.23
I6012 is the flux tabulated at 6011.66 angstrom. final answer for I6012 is 24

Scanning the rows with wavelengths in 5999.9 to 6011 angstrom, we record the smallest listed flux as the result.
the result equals 23.02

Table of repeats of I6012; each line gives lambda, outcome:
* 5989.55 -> 26.82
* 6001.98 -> 27.61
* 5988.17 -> 25.67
